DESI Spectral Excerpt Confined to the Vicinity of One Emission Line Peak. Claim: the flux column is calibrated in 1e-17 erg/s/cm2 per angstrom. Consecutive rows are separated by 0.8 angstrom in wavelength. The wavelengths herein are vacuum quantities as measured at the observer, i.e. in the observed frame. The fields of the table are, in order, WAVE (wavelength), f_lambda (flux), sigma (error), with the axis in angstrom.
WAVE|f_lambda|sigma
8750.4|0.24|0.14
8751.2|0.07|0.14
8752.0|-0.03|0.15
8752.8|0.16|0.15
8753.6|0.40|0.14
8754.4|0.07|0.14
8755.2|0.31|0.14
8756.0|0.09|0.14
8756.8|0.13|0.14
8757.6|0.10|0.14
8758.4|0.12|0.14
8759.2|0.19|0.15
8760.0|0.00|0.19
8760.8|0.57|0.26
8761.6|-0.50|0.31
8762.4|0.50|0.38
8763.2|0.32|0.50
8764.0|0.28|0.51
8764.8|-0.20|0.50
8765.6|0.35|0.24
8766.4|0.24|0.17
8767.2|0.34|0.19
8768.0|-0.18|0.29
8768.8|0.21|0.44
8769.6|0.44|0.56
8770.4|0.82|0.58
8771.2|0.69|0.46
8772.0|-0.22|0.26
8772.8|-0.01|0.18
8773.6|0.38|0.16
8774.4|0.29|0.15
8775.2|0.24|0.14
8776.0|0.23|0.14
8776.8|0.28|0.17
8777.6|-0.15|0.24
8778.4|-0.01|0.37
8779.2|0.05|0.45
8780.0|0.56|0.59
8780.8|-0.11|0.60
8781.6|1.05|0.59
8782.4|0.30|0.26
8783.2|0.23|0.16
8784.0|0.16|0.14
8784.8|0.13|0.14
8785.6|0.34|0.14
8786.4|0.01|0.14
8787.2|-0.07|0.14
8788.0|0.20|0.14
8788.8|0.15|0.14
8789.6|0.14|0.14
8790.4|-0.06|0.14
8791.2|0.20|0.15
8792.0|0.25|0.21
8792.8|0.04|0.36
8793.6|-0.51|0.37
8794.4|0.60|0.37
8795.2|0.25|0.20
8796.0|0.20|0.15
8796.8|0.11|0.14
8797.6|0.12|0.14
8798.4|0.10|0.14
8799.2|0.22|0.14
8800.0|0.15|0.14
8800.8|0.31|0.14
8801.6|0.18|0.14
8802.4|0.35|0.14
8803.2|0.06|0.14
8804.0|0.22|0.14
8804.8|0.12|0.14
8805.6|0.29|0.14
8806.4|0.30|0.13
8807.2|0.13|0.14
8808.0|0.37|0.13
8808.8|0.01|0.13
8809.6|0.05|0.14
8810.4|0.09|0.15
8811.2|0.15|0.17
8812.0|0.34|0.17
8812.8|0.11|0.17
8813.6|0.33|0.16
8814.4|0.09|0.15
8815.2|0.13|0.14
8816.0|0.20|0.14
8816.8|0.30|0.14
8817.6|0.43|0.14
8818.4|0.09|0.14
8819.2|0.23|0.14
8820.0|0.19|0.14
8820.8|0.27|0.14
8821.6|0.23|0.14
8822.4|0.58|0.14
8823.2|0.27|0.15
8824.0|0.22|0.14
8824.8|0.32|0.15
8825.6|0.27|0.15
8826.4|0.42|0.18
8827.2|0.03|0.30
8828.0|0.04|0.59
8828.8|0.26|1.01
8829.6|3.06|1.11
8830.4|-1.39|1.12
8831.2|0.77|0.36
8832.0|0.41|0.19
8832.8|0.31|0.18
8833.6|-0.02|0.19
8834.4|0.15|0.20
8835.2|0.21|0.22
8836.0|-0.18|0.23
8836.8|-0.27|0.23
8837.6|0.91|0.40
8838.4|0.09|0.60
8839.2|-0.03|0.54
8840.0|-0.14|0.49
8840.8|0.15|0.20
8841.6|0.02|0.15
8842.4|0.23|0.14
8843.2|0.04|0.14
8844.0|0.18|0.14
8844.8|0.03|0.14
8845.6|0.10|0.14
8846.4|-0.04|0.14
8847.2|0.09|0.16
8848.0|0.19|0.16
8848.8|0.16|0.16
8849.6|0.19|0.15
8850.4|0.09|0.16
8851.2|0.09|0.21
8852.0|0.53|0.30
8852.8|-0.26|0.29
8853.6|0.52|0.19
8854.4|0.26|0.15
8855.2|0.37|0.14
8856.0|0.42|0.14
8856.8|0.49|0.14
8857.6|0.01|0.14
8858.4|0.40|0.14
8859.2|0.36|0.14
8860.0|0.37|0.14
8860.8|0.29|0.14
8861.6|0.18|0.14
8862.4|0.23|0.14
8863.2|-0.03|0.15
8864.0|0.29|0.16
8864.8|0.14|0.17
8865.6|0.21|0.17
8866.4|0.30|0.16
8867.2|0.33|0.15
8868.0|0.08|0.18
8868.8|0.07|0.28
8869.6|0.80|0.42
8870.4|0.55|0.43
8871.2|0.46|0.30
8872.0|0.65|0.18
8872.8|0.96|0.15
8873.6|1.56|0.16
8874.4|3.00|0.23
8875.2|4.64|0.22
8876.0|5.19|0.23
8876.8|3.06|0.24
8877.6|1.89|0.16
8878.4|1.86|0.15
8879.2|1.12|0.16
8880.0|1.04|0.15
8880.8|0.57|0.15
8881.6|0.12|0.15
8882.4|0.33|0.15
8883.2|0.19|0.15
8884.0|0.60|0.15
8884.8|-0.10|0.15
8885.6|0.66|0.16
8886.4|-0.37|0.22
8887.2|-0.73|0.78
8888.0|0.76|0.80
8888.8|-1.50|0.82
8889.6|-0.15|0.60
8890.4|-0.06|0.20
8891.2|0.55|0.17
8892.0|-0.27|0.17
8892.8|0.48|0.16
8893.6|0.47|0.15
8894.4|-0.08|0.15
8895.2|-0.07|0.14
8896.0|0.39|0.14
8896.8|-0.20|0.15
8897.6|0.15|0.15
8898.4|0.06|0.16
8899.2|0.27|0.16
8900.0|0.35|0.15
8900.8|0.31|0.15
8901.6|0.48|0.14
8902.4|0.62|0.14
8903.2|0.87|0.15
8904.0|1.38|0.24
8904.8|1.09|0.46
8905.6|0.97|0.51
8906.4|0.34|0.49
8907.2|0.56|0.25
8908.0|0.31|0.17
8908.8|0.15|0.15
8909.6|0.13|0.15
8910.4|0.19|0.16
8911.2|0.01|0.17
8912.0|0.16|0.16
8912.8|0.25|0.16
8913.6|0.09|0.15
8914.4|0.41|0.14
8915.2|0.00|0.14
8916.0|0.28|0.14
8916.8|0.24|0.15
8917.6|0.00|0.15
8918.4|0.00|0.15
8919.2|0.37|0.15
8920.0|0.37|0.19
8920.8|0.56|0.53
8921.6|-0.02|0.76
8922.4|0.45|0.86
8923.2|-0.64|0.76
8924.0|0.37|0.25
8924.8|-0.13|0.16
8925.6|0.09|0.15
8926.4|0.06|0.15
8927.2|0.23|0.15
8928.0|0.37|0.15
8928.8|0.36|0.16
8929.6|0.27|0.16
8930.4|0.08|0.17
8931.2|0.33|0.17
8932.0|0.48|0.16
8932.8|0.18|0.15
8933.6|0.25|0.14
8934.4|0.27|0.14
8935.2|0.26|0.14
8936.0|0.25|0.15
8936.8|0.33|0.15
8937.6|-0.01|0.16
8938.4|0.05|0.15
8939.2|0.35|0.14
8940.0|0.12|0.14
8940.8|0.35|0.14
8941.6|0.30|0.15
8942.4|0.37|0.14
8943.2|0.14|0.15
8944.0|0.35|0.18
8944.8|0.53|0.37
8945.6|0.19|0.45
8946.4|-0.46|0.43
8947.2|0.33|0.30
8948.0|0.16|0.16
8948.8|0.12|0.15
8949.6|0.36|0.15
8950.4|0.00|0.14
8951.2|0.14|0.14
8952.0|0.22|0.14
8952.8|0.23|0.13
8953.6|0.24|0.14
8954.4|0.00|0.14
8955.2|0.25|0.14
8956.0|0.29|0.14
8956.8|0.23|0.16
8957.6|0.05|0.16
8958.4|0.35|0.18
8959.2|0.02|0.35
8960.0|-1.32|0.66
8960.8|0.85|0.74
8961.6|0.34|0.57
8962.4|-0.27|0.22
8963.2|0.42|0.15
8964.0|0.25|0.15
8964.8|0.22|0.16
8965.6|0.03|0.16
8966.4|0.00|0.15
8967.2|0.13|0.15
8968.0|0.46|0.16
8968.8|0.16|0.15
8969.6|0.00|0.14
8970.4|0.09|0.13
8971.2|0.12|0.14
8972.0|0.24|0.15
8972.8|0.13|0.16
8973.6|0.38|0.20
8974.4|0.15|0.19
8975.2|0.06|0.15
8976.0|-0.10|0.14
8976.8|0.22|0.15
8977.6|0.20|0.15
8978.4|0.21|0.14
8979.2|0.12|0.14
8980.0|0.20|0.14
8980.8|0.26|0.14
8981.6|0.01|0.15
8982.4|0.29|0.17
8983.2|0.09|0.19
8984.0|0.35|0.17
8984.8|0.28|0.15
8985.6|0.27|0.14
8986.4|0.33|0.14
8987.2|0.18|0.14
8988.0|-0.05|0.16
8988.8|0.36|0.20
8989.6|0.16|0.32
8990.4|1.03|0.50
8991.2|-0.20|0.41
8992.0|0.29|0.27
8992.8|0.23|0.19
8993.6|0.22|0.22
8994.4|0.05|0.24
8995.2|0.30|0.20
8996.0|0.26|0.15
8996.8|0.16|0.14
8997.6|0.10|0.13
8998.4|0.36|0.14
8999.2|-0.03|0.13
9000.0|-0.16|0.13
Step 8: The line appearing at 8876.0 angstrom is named H-alpha 6563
